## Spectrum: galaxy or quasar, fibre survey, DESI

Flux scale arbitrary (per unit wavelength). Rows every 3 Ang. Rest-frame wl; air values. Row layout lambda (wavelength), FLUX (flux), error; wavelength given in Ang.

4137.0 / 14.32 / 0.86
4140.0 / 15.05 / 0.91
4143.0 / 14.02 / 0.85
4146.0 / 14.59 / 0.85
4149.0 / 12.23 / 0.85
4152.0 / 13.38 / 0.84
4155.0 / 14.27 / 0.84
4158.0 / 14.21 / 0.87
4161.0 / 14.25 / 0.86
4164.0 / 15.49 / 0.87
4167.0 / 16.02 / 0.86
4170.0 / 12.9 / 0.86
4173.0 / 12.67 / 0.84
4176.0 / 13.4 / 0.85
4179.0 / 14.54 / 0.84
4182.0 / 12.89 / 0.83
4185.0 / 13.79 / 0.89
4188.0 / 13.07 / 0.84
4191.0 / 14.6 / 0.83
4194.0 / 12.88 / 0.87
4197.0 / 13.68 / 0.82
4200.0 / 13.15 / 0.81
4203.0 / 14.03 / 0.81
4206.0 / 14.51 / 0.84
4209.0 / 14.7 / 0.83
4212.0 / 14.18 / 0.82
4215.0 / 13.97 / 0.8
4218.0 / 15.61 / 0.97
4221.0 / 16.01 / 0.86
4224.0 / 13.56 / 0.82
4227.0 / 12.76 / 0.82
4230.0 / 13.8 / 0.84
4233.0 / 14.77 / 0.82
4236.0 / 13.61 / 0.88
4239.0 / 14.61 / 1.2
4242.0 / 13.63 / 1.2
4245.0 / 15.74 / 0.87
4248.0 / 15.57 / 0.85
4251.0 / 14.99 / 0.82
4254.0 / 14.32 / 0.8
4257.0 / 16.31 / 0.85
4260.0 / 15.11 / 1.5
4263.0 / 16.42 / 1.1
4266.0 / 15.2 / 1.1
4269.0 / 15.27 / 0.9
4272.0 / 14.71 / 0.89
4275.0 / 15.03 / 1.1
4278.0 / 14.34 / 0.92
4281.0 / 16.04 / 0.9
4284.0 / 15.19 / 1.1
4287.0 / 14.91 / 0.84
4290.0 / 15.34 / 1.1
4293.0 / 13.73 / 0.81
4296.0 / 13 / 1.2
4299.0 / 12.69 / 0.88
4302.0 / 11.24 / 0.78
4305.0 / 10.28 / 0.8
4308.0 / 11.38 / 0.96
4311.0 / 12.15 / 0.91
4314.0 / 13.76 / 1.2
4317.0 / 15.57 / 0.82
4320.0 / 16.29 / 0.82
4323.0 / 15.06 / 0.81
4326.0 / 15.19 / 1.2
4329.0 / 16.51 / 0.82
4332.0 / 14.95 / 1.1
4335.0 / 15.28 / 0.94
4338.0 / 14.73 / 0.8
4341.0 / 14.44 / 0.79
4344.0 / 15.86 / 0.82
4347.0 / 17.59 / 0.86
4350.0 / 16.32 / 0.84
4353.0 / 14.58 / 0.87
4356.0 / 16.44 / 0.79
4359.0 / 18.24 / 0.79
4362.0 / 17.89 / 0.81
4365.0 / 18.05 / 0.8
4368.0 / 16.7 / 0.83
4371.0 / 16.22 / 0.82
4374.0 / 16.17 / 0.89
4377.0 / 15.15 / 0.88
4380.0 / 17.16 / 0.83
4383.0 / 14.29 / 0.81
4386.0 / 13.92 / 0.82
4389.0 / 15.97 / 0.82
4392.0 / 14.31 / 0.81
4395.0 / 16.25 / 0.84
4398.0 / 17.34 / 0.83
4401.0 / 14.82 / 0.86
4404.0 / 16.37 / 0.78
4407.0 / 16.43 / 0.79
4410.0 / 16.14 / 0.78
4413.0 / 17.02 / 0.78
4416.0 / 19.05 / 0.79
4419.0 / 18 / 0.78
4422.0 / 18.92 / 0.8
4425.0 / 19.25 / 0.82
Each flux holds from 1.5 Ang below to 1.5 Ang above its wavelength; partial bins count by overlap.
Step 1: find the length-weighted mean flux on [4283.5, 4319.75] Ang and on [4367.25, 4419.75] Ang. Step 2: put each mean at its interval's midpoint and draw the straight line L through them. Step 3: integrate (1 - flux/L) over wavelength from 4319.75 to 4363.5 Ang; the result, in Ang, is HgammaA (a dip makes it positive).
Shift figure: -4.2 Ang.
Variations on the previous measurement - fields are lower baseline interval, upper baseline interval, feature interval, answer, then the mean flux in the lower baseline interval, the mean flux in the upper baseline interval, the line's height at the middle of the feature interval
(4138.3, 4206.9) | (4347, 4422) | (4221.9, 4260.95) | 0.50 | 13.9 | 16.4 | 14.7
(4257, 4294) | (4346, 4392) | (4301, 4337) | 3.81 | 15.2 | 16.2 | 15.7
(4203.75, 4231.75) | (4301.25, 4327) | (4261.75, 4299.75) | -2.81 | 14.3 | 13.5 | 13.8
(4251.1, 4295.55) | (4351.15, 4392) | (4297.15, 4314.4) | 4.04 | 15.1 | 16.1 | 15.4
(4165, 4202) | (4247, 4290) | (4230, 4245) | 0.40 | 13.7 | 15.2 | 14.7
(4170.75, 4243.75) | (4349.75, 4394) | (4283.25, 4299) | 0.83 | 13.9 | 16.1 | 15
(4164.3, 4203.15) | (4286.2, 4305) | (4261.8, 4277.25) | -2.27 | 13.7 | 13.2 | 13.3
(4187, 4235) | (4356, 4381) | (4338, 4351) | 0.47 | 14.1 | 16.9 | 16.5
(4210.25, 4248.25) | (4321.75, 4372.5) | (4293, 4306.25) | 2.90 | 14.4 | 16.1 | 15.4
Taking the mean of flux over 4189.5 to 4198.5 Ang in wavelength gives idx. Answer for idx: 13.7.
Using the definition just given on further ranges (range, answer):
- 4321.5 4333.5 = 15.4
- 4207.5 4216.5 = 14.3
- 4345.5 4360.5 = 16.6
